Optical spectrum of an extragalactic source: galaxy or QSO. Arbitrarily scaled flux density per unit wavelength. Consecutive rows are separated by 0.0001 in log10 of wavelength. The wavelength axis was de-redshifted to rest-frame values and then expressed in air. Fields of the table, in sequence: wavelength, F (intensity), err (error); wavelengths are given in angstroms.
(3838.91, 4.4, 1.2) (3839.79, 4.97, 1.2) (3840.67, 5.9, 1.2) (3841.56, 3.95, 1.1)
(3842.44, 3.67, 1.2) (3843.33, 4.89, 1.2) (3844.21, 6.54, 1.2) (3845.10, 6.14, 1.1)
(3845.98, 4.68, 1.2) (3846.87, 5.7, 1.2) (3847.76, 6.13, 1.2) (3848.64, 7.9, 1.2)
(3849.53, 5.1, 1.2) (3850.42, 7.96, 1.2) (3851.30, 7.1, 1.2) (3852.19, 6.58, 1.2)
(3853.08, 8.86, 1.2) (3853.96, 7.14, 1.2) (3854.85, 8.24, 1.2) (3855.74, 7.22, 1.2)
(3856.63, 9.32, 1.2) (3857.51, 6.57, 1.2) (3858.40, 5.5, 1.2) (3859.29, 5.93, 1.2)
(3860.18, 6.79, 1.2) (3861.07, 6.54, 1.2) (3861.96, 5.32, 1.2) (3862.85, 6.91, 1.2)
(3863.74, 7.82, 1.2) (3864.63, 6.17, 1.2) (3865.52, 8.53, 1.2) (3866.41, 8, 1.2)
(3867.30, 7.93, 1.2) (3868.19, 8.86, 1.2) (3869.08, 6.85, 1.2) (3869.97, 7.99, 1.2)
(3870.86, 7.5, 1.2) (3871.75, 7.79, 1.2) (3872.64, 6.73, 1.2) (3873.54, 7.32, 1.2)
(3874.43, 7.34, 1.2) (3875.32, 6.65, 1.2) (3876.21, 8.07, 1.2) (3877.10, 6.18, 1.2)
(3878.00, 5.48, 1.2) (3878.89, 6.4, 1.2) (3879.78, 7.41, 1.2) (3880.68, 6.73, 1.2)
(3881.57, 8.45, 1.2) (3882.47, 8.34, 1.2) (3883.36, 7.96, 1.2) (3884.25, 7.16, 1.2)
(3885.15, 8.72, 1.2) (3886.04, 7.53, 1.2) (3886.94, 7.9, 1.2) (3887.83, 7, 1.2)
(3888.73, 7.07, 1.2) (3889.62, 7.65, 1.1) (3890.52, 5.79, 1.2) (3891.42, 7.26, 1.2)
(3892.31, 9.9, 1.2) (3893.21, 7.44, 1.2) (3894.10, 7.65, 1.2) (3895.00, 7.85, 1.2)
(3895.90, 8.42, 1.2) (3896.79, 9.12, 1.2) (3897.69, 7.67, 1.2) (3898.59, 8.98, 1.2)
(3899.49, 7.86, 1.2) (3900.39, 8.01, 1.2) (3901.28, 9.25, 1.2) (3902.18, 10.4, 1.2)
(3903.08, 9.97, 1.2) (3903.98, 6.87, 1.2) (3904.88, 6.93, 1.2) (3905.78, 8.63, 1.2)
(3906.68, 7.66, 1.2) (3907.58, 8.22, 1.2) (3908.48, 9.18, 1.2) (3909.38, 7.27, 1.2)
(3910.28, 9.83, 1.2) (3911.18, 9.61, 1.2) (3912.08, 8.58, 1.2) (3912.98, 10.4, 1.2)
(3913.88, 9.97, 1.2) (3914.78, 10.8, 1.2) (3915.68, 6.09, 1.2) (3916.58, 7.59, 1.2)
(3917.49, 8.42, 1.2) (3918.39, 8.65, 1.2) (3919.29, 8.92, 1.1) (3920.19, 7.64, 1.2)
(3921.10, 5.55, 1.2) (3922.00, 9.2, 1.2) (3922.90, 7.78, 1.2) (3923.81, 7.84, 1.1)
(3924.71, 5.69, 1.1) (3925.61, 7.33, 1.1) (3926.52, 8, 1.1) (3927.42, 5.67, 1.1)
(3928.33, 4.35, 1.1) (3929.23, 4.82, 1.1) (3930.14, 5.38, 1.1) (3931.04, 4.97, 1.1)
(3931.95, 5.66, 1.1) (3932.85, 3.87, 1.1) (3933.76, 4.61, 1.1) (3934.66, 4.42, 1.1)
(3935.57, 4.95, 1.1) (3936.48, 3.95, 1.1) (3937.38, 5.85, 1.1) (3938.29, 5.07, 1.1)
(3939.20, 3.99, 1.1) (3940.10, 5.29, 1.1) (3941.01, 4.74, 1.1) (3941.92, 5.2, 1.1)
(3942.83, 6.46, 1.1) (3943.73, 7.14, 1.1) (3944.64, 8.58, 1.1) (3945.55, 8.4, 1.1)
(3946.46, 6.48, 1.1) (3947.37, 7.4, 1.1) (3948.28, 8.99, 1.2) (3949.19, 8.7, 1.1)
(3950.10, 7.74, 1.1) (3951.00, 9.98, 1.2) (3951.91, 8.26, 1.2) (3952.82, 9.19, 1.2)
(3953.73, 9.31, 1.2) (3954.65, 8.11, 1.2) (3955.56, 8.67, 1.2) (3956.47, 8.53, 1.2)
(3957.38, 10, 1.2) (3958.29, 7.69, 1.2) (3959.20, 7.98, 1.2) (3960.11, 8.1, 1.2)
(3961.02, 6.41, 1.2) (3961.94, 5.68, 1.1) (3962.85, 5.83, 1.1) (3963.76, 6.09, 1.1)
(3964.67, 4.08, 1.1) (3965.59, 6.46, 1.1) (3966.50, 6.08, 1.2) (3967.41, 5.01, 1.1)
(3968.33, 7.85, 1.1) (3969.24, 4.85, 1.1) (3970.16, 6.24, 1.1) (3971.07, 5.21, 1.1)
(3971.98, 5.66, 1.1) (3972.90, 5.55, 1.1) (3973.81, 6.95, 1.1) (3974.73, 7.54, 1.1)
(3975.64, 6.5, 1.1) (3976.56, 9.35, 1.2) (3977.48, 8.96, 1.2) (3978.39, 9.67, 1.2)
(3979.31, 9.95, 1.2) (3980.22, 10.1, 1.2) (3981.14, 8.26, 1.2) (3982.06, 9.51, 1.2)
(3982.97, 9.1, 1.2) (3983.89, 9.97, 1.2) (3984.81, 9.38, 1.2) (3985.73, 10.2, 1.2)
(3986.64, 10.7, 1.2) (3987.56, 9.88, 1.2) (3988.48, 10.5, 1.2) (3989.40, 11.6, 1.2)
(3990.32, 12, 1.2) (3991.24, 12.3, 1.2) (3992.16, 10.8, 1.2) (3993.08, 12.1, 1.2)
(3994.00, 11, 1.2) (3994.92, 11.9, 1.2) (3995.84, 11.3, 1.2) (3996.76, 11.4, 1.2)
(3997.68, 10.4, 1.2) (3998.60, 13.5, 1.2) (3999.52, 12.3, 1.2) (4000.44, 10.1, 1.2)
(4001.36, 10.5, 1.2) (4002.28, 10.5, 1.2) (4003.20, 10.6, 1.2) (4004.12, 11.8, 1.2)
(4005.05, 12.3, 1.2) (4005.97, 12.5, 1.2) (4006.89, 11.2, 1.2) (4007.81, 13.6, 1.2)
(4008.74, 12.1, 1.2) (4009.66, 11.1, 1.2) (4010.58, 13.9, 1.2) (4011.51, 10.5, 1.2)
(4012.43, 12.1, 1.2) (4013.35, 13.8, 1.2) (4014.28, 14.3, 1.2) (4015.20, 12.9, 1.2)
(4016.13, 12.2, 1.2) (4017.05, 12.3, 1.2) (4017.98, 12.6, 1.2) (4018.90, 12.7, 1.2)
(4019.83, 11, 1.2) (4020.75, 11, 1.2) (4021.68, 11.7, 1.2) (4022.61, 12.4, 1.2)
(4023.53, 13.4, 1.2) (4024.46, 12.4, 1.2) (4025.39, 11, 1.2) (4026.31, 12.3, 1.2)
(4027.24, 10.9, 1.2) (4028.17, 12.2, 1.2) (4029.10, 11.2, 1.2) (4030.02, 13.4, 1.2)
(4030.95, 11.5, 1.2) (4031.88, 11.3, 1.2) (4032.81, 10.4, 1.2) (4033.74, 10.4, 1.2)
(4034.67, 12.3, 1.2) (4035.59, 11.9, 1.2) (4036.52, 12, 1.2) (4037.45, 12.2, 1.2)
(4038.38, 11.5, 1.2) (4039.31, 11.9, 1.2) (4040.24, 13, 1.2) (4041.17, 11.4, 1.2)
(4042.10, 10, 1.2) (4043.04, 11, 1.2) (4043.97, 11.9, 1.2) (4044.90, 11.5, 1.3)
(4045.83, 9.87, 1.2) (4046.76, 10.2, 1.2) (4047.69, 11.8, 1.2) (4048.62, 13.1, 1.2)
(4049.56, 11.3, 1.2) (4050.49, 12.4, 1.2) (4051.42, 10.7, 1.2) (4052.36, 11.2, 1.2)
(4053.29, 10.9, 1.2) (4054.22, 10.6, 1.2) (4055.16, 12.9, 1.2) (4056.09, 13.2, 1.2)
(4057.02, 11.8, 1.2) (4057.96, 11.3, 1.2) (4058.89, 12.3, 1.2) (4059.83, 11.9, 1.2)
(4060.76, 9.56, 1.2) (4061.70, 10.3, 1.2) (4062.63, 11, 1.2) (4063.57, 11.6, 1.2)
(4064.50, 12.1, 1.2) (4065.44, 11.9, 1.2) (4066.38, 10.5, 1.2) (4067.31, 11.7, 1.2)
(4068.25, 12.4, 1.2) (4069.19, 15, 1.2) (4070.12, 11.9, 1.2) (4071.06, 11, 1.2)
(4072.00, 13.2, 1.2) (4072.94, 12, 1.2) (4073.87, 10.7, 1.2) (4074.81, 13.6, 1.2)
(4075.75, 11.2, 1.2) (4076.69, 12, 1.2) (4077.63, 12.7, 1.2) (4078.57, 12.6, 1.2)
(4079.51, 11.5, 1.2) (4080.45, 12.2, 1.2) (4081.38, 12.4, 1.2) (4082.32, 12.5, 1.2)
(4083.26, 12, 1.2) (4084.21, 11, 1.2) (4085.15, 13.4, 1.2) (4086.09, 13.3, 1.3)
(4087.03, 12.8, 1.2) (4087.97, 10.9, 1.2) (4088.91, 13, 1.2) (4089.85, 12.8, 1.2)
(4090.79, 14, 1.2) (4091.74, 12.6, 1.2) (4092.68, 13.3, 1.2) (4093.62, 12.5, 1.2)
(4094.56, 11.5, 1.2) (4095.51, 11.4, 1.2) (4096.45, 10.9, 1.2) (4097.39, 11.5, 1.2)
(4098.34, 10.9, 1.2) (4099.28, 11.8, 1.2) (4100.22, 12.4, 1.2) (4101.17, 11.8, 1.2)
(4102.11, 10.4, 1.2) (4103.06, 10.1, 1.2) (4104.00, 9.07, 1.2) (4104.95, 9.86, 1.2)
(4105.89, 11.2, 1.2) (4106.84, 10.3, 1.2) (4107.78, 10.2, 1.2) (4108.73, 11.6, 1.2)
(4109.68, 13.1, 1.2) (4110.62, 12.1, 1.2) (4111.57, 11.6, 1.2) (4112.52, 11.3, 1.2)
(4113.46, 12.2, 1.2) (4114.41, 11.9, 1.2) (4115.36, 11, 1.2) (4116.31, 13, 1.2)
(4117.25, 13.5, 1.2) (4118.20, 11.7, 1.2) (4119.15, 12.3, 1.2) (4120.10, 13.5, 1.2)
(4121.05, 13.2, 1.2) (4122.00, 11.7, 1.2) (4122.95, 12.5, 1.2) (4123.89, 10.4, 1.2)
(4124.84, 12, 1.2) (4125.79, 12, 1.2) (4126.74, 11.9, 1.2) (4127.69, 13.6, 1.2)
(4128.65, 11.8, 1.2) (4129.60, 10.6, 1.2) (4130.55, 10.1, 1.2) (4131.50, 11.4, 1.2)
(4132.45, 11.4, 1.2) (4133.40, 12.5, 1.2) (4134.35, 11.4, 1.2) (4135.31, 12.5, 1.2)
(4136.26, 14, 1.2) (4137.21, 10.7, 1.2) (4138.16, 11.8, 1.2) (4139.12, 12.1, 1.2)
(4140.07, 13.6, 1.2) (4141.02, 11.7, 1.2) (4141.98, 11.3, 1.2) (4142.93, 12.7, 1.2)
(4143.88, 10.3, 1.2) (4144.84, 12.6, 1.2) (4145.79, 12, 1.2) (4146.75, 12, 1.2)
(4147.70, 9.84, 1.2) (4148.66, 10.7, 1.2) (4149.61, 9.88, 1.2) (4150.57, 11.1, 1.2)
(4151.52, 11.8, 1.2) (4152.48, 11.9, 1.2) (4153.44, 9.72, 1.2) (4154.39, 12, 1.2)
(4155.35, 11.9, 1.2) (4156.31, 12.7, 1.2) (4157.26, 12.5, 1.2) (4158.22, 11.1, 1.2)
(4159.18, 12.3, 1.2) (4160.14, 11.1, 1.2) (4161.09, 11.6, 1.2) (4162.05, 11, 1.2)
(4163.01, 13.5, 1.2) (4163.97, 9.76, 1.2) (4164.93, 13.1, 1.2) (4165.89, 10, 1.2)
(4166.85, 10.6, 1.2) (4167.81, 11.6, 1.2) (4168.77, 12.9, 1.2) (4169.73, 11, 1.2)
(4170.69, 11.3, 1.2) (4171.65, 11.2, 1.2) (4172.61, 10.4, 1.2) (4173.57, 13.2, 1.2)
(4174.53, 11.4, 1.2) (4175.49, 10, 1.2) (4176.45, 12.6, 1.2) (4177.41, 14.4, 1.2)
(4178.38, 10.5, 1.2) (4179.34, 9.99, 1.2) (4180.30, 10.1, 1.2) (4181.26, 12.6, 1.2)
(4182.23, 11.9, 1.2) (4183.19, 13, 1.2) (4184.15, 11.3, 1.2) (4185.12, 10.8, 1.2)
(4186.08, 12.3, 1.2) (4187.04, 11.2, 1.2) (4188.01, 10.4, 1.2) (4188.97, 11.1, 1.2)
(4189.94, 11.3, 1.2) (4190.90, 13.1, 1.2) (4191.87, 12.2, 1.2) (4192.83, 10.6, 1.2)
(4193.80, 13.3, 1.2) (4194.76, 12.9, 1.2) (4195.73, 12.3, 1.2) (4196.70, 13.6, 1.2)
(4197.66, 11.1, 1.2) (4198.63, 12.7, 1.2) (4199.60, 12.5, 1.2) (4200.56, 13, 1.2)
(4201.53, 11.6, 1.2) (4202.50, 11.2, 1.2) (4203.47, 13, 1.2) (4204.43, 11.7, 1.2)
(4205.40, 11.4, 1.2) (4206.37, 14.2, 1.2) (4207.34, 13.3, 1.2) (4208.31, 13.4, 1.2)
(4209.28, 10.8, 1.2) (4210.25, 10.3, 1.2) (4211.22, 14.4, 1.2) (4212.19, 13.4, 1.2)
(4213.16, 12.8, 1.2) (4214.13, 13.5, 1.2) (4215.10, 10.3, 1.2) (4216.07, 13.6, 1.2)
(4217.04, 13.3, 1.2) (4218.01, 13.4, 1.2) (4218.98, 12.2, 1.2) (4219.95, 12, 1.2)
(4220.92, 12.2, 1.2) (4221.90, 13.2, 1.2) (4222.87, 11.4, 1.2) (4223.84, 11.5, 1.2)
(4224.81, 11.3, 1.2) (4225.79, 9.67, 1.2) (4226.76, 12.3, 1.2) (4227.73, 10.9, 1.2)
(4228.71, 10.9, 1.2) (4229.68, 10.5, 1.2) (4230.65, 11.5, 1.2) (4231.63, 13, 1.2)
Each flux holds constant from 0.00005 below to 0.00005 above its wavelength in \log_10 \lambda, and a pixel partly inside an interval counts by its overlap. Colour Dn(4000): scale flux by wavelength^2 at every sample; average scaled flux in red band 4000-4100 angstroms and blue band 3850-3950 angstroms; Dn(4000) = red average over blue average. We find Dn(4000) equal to 1.8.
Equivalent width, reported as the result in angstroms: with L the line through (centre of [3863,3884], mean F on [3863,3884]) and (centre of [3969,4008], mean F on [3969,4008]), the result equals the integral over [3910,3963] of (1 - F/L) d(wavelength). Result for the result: 9.6 angstroms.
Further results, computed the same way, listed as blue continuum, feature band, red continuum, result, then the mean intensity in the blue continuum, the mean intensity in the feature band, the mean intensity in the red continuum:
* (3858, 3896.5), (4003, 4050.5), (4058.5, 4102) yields -5.0 angstroms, 7.33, 11.9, 12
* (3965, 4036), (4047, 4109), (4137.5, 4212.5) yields -3.7 angstroms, 10.6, 11.8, 11.8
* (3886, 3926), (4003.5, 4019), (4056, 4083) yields -2.7 angstroms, 8.17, 12.4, 11.9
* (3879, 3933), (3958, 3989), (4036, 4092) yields 6.0 angstroms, 7.76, 7.7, 11.9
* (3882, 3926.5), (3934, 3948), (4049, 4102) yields 4.8 angstroms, 8.15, 5.88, 12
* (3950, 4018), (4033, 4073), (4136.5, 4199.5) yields -4.8 angstroms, 9.64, 11.6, 11.7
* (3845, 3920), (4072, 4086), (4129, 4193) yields -2.4 angstroms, 7.68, 12.2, 11.6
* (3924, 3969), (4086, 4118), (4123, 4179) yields -4.0 angstroms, 6.59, 11.7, 11.6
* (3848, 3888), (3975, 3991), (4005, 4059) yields 1.2 angstroms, 7.28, 9.75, 11.9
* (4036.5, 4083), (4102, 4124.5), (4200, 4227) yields 0.7 angstroms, 11.7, 11.6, 12.3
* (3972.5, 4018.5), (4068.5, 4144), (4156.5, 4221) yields -2.9 angstroms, 10.9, 12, 12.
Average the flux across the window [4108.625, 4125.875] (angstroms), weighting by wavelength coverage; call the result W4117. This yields 12.2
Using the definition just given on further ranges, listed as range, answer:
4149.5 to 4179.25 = 11.5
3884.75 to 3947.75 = 7.3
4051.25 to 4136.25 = 11.8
